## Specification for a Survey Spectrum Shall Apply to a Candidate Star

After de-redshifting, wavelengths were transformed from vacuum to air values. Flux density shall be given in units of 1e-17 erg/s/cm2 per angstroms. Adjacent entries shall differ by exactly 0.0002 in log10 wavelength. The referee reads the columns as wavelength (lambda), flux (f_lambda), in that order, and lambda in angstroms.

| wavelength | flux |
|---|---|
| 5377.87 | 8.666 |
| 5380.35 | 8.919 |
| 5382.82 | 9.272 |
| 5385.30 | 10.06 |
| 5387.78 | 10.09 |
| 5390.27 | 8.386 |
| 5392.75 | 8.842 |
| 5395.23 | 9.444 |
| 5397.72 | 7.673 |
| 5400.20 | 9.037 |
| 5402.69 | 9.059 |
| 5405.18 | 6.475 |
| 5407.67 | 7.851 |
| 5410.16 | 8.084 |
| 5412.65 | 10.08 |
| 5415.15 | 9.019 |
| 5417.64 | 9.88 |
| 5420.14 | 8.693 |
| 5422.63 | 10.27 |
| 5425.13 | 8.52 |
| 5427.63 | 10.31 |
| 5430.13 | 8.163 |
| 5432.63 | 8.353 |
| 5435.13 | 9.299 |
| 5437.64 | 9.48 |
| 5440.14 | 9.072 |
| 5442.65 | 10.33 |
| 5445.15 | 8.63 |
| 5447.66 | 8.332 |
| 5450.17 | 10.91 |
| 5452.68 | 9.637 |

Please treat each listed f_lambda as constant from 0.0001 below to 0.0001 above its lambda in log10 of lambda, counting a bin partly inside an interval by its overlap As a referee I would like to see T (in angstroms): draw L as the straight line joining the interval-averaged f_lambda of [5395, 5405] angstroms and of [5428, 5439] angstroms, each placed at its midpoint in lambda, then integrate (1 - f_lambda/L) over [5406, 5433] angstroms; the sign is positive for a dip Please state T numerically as -0.8 angstroms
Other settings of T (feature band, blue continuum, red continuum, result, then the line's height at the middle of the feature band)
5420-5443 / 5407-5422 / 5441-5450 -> -0.1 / 9.19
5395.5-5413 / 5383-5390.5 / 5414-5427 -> 2.2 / 9.47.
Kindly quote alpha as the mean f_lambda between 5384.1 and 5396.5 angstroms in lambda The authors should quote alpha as 9.35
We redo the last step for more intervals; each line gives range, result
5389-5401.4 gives 8.68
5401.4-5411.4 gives 7.87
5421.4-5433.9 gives 9.12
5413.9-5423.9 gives 9.46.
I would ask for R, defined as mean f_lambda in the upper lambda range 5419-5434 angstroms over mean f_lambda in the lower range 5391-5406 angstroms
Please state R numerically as 1.1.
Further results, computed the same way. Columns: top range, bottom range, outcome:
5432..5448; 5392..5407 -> 1.09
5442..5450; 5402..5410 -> 1.19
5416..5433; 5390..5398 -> 1.06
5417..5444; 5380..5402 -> 1.02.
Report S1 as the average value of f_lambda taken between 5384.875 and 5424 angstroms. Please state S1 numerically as 8.91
